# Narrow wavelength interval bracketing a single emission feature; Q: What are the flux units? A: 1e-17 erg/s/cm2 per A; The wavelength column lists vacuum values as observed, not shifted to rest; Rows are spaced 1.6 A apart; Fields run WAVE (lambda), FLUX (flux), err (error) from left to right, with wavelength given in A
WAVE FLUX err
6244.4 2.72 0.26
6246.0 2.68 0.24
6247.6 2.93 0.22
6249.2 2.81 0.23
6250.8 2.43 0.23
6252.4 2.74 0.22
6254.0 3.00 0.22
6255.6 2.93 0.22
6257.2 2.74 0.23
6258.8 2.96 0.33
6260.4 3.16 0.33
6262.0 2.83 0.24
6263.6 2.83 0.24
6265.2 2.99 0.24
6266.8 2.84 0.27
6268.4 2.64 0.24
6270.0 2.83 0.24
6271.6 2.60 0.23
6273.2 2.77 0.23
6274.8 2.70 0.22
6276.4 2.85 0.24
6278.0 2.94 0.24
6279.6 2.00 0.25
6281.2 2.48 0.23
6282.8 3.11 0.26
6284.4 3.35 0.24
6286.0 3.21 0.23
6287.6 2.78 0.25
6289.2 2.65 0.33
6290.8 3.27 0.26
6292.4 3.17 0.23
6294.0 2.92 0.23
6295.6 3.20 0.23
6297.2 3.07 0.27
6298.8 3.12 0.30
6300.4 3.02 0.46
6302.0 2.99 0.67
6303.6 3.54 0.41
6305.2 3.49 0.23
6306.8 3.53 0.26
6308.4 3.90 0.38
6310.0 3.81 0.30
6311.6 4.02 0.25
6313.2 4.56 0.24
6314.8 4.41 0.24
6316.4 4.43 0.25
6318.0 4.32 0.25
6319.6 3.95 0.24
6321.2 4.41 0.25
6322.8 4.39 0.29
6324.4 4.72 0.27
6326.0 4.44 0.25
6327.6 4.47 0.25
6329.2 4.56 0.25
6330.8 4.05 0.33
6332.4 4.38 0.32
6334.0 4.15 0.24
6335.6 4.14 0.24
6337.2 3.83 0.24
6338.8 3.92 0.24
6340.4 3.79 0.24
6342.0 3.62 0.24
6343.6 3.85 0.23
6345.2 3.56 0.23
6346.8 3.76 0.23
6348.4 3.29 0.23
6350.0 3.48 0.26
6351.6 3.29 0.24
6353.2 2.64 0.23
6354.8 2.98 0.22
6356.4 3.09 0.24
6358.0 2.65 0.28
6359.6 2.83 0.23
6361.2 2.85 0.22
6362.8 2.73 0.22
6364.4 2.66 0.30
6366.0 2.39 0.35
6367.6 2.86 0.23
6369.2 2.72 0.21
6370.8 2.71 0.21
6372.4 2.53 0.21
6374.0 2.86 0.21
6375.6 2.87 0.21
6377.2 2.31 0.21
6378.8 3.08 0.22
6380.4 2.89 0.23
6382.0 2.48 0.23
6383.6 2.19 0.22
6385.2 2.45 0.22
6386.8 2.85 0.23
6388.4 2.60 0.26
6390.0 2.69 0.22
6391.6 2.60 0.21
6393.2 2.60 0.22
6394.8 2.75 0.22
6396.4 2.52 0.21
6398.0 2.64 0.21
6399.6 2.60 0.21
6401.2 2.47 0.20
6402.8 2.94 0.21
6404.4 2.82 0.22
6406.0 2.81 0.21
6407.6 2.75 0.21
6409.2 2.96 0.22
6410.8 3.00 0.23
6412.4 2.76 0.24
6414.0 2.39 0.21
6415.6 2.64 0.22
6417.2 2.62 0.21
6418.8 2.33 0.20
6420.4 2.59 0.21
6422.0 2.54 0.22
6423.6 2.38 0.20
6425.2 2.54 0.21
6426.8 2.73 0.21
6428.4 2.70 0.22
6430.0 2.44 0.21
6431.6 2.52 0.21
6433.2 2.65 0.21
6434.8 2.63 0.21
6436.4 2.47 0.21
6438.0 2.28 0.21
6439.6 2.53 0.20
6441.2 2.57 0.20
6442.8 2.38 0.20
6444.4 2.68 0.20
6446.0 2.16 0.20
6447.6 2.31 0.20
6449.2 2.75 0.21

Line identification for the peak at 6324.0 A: Mg II 2798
